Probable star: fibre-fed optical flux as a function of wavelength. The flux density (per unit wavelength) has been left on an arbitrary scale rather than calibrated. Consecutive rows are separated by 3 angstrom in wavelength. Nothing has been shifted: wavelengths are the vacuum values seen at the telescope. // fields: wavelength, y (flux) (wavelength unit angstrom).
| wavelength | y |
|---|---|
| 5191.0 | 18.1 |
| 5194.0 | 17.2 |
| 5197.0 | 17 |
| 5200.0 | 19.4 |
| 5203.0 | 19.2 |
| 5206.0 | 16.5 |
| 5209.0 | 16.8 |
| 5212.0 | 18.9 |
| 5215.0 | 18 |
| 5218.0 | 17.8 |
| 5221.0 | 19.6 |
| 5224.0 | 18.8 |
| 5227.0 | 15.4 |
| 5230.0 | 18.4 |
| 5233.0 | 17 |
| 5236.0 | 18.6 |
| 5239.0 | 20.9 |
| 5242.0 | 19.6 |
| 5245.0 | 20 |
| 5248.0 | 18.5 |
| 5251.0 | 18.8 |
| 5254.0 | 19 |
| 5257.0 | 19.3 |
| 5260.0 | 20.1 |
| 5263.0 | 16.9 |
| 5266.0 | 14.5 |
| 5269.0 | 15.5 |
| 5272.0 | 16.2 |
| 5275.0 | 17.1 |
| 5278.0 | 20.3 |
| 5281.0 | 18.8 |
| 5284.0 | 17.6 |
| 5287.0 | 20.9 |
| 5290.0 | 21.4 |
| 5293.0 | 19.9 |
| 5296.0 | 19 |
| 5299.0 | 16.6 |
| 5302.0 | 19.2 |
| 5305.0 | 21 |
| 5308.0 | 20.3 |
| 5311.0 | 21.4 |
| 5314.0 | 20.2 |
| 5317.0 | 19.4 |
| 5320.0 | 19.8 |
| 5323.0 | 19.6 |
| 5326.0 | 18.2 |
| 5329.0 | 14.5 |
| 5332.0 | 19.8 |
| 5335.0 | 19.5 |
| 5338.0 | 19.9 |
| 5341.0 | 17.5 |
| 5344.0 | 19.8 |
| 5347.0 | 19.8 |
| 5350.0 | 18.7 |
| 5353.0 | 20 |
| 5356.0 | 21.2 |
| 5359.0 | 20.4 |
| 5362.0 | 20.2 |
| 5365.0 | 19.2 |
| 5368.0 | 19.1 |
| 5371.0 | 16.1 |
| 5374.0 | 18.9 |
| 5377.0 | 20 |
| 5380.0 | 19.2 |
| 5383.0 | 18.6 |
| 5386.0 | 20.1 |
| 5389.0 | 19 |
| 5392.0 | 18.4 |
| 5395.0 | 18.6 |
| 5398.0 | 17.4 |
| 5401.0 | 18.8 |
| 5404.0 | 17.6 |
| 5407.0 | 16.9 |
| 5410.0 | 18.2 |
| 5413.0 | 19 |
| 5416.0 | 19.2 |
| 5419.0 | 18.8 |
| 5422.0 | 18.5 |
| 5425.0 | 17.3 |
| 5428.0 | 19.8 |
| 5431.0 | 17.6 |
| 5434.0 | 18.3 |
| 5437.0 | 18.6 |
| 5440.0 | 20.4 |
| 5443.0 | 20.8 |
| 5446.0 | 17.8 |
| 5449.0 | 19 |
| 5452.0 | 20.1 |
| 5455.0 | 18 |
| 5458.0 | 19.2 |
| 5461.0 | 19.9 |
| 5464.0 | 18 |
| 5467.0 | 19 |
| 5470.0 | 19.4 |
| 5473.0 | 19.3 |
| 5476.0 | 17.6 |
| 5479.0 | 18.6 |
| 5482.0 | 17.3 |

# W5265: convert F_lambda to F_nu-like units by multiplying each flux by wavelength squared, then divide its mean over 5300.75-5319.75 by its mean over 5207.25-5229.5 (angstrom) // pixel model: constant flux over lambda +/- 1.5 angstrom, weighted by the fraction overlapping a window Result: 1.17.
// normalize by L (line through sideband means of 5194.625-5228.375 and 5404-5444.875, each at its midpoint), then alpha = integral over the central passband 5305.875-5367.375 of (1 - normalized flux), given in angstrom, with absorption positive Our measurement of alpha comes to -3.7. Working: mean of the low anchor 17.9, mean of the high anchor 18.7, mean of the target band 19.5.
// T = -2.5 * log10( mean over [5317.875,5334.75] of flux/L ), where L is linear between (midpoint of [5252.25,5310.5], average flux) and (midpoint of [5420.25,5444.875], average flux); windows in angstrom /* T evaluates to 0.01 mag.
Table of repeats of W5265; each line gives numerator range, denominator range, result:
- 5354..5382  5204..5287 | 1.12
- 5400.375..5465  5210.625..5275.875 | 1.11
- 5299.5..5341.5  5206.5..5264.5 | 1.08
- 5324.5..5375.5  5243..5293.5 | 1.06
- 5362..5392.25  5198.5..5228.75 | 1.12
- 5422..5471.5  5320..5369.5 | 1.02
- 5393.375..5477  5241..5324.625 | 1.04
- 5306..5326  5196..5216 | 1.16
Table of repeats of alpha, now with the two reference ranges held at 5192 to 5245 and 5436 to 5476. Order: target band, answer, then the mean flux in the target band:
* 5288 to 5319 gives -2.2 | 19.9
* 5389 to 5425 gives 1.2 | 18.3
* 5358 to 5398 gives -0.3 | 19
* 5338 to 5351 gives -0.2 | 19.1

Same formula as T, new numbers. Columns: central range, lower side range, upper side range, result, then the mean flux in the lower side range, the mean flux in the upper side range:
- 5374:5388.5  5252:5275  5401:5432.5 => -0.07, 17.4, 18.3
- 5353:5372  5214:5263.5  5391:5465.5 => -0.05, 18.7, 18.6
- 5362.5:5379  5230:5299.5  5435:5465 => 0.01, 18.6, 19.2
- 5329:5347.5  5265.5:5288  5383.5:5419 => -0.05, 17.7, 18.5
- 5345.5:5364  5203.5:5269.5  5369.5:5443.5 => -0.09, 18.2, 18.6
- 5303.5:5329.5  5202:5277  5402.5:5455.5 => -0.07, 18.1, 18.7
